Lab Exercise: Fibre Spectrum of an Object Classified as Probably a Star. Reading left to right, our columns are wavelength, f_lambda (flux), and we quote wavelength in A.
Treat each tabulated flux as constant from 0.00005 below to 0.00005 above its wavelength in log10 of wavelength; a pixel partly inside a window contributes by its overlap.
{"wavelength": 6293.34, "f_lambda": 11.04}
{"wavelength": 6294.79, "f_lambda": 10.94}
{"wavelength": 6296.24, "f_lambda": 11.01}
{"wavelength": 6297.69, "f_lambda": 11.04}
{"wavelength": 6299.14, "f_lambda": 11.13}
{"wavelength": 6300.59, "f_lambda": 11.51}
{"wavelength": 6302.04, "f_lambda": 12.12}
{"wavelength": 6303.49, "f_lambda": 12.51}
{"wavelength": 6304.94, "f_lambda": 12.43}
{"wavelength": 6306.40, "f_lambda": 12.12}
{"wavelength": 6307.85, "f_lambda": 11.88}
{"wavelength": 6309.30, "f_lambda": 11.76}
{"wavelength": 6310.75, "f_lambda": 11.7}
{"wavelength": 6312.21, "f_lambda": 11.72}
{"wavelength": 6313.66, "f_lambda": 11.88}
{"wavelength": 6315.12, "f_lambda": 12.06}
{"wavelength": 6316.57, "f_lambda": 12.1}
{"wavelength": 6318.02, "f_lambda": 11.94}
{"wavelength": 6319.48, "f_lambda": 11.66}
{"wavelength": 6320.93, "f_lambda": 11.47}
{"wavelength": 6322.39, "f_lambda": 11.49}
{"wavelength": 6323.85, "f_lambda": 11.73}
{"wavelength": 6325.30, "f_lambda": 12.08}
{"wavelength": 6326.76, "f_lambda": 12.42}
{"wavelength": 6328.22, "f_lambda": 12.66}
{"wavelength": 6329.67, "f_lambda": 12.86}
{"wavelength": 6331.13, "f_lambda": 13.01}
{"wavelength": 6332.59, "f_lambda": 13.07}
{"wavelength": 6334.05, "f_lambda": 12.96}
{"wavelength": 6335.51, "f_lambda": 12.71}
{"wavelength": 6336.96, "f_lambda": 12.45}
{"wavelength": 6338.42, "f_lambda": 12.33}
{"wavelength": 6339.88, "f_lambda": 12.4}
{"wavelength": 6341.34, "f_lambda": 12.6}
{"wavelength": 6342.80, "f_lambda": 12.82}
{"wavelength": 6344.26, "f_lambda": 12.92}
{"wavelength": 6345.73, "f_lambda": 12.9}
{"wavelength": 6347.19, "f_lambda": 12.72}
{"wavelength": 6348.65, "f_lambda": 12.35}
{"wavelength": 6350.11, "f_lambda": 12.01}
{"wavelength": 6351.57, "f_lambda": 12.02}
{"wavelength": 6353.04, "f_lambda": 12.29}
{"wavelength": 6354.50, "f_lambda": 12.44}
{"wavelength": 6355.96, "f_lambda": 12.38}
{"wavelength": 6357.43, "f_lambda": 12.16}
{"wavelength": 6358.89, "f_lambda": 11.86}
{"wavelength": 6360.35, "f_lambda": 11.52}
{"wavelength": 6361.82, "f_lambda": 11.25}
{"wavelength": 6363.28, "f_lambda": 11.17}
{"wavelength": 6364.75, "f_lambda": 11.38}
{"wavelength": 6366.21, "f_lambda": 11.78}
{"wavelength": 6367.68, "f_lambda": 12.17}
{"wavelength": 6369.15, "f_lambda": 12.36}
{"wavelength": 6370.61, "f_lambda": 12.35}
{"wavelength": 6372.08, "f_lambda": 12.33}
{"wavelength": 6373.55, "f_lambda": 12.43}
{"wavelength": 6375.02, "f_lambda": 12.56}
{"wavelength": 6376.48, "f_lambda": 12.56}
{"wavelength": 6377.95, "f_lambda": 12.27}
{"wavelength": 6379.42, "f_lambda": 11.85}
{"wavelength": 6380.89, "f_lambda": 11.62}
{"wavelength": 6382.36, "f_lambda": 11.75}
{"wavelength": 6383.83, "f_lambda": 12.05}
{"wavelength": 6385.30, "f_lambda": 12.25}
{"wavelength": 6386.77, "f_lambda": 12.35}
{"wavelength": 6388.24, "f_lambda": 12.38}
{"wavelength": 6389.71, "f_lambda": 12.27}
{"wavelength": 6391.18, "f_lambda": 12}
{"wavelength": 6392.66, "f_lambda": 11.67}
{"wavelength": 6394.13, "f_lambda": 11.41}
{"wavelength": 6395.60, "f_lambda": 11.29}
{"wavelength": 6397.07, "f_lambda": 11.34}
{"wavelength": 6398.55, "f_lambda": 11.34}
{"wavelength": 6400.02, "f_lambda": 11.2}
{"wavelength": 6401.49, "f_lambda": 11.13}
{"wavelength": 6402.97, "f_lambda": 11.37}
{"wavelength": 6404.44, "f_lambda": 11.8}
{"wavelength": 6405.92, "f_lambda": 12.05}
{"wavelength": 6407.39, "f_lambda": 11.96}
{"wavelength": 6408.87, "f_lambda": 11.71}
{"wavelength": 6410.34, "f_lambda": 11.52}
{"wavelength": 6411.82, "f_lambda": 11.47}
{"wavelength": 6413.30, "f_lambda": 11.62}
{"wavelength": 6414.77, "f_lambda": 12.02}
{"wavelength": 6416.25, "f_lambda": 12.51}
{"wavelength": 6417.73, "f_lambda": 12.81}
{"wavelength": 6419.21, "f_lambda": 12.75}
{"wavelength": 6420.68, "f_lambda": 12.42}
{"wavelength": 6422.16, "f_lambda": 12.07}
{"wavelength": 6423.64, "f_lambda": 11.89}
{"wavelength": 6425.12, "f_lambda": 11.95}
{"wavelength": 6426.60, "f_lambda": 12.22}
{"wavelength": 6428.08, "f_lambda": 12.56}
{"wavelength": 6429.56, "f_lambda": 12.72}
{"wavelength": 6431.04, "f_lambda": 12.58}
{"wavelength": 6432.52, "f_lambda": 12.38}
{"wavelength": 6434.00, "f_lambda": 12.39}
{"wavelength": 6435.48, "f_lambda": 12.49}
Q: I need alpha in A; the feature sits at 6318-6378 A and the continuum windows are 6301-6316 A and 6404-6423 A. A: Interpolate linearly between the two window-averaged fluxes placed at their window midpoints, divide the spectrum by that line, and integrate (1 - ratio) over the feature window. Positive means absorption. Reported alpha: -1.2 A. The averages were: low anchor 12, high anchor 12.1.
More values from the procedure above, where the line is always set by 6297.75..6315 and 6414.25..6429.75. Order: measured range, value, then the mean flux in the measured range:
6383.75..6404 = 0.86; 11.7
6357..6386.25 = 0.36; 12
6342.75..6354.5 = -0.43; 12.5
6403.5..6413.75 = 0.47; 11.7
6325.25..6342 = -0.95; 12.7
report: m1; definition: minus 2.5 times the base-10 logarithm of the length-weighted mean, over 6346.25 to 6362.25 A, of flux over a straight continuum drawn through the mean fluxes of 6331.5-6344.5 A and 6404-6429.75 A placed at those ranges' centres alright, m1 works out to 0.04 mag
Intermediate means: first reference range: 12.7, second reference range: 12.1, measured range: 12.1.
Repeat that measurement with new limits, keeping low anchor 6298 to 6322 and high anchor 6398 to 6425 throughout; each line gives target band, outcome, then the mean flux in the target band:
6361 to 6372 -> 0.01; 11.8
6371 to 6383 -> -0.03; 12.2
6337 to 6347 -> -0.07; 12.6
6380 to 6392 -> -0.02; 12.1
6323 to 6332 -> -0.05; 12.5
